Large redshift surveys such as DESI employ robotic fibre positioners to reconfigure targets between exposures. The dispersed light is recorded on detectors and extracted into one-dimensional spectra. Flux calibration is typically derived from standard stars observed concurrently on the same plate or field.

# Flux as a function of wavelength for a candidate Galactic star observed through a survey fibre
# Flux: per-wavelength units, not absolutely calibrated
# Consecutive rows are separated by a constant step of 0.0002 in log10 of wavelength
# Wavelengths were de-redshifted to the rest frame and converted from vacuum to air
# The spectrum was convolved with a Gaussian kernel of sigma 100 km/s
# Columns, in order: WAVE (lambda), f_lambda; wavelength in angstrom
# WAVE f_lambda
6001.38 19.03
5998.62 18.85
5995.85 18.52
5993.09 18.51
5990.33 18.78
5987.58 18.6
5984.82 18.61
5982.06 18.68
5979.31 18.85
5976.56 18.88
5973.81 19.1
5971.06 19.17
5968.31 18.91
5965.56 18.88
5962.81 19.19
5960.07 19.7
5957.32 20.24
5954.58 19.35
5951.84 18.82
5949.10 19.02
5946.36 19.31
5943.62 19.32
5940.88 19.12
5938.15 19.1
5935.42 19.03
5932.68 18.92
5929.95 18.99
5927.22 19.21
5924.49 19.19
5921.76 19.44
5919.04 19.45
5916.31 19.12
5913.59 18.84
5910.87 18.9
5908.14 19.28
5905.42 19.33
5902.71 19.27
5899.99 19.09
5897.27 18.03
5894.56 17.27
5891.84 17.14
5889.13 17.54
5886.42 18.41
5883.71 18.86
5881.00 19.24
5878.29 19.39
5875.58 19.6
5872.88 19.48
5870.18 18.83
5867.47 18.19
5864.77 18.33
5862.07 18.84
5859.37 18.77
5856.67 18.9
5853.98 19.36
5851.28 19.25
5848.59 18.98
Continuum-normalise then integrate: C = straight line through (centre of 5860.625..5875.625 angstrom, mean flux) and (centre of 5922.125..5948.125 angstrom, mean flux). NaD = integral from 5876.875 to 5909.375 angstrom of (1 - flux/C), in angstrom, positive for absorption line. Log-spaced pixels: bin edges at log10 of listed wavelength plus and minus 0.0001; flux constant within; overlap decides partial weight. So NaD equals 0.6 angstrom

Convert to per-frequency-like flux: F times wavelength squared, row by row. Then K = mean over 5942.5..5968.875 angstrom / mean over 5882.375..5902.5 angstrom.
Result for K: 1.1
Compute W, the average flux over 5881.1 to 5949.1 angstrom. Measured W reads 18.9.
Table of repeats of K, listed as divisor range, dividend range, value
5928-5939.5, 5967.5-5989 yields 1.01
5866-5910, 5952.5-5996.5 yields 1.05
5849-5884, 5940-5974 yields 1.04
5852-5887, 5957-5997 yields 1.04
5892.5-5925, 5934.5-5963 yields 1.04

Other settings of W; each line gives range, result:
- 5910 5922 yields 19.1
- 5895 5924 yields 19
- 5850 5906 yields 18.7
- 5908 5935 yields 19.1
